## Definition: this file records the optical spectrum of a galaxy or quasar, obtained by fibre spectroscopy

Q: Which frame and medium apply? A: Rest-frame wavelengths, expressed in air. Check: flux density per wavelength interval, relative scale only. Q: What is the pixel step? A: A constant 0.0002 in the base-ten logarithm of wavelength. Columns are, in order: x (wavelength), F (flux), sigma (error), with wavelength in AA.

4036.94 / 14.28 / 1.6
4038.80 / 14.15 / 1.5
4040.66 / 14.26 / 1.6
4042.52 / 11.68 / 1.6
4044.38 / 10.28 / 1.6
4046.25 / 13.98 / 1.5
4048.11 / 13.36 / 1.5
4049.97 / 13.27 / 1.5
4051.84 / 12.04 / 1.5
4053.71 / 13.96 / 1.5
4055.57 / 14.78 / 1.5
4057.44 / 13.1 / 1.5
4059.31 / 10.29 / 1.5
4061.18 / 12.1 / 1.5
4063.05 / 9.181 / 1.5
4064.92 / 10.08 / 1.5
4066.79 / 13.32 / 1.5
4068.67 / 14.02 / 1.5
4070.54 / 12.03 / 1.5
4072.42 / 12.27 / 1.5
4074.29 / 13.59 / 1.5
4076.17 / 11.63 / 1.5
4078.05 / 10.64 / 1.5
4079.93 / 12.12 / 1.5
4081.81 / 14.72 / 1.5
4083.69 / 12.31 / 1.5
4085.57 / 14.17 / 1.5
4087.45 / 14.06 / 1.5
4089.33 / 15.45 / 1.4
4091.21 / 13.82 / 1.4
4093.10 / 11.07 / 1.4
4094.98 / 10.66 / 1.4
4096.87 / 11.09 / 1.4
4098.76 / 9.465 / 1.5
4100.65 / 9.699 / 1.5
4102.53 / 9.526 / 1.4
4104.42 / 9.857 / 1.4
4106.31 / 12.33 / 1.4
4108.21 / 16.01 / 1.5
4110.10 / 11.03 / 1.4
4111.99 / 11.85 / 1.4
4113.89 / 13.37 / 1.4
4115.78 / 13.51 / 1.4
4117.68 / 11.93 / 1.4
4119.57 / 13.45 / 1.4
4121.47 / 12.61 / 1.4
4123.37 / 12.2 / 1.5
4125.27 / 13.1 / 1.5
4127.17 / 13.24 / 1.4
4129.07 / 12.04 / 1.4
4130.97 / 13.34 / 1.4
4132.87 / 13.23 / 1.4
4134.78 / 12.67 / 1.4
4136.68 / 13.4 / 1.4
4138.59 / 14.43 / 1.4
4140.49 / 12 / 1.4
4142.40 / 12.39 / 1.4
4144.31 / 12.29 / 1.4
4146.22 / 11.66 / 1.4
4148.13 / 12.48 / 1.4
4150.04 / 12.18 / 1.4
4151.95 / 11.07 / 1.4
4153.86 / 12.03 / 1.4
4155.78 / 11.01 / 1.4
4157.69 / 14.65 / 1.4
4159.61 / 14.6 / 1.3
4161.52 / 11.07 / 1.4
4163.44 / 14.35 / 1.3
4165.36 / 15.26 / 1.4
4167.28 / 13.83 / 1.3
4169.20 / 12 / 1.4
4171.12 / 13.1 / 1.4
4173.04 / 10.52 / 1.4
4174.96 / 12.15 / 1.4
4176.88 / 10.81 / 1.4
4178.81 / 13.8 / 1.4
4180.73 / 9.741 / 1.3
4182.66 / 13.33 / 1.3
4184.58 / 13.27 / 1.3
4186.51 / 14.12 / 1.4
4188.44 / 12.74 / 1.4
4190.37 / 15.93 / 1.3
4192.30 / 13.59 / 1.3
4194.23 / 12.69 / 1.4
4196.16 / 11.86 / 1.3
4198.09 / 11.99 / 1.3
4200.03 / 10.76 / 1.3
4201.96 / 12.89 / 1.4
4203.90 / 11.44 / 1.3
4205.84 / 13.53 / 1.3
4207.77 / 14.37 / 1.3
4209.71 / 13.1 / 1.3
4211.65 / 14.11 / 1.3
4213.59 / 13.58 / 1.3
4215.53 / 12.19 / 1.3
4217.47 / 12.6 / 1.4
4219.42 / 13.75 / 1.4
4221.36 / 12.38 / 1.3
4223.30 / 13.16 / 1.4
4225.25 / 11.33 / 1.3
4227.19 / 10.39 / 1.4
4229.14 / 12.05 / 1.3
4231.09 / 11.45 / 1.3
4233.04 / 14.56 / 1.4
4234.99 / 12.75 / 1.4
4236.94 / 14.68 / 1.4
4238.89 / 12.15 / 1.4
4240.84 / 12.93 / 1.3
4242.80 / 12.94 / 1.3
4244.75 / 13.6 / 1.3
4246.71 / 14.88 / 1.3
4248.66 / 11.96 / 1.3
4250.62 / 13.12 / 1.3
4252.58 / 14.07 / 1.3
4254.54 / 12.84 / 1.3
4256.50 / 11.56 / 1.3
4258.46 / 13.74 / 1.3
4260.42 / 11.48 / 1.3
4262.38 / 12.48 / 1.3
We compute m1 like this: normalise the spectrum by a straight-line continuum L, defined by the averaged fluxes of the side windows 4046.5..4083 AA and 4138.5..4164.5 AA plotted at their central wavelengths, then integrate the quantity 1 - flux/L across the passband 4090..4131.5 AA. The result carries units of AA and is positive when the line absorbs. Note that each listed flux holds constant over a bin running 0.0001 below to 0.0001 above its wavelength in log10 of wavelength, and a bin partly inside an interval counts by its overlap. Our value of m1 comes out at 1.5 AA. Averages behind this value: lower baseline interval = 12.5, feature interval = 12.1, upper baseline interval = 12.5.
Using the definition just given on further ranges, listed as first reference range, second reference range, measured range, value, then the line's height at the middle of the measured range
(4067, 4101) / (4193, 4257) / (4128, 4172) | -0.8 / 12.6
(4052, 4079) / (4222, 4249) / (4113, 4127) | -0.6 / 12.4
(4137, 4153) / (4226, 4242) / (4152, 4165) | -0.6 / 12.4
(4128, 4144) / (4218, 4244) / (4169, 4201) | 0.7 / 12.8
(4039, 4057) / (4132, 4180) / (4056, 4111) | 3.8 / 13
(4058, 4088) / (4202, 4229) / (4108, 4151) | -1.0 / 12.5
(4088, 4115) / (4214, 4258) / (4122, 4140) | -1.5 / 12.1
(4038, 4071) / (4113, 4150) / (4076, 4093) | -0.7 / 12.6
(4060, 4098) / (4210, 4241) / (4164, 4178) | 0.0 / 12.6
